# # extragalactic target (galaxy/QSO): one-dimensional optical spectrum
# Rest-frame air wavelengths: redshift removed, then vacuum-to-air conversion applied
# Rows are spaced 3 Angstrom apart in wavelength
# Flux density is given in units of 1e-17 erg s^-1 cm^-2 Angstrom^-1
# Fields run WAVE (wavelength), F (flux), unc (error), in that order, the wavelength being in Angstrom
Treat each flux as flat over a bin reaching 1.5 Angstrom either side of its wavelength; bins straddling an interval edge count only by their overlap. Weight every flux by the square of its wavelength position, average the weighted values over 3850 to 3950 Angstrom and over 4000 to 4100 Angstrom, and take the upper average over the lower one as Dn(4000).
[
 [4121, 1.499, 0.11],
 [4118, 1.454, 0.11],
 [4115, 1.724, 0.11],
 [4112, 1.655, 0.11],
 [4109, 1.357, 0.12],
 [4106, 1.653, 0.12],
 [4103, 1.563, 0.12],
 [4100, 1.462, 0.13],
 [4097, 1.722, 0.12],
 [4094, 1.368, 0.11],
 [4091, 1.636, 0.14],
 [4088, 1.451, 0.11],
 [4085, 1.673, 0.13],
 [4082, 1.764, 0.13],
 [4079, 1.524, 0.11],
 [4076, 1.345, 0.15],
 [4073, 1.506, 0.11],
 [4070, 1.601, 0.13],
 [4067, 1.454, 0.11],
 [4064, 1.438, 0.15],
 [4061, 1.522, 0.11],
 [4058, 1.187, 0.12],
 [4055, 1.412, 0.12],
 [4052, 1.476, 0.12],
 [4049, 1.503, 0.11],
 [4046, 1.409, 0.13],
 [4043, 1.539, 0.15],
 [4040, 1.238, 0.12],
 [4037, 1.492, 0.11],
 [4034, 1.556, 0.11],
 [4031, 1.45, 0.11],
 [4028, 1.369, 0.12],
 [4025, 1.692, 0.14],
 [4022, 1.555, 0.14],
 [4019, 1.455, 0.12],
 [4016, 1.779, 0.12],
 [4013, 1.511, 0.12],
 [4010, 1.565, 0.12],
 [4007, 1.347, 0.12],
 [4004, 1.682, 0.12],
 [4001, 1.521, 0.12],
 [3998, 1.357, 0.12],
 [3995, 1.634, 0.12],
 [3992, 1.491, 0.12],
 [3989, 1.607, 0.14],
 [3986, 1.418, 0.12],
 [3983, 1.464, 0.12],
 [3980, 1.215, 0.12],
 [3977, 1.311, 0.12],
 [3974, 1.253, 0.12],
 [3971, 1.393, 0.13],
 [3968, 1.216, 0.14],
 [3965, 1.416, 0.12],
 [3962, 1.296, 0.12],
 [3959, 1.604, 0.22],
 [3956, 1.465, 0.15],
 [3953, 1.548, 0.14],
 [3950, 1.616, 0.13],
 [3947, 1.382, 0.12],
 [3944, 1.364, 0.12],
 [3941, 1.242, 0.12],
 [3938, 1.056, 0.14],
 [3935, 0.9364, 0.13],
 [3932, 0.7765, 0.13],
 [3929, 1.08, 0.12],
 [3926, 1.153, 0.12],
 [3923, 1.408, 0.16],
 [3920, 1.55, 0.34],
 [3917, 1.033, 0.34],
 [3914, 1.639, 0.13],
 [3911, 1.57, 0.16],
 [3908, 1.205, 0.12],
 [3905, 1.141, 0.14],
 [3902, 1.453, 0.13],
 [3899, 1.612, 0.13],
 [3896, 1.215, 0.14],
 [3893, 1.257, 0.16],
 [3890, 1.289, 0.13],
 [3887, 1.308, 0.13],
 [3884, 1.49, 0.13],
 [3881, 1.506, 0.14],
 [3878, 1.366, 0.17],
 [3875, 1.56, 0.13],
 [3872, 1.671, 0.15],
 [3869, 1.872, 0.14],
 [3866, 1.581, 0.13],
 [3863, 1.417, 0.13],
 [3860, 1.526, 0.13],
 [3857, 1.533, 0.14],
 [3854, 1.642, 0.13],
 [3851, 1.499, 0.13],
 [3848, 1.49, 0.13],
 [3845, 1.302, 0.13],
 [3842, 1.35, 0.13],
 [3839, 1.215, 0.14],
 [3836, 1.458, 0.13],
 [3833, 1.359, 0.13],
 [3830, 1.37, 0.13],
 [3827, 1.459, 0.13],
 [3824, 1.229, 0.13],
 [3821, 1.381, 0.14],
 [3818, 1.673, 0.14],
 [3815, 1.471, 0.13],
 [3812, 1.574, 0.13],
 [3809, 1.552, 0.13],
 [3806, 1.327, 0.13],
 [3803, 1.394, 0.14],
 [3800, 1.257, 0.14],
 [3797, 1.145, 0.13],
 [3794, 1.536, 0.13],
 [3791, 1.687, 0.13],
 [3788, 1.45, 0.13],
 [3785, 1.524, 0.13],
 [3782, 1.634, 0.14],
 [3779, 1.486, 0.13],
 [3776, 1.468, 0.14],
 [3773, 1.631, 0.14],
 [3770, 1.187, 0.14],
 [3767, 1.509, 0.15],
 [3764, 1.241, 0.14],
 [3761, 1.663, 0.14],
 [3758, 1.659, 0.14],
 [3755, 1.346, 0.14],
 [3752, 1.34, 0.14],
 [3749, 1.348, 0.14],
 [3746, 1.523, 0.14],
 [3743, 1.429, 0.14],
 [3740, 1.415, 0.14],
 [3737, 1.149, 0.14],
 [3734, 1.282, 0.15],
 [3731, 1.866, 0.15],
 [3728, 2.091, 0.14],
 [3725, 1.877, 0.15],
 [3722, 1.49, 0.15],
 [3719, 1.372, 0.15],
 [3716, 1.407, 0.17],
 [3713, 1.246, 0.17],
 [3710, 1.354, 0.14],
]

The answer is 1.18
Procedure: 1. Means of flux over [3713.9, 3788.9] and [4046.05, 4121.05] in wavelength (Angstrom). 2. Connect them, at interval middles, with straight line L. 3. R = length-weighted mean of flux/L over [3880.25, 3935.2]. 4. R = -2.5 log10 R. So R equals 0.16 mag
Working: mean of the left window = 1.49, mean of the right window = 1.52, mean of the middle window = 1.3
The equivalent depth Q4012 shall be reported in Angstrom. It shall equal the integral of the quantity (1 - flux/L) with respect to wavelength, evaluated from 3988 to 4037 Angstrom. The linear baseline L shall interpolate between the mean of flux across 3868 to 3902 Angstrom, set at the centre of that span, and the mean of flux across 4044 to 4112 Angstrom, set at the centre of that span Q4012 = -1.4 Angstrom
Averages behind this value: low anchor 1.46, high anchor 1.5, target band 1.53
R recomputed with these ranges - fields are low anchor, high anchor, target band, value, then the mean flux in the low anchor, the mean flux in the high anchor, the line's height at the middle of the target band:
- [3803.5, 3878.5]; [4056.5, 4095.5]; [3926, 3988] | 0.14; 1.48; 1.5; 1.49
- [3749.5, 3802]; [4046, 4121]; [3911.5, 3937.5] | 0.23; 1.45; 1.52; 1.48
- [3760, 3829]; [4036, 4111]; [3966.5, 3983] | 0.14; 1.45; 1.49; 1.48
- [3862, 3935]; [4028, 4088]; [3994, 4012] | -0.06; 1.37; 1.47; 1.44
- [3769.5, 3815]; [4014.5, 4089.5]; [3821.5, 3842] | 0.09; 1.46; 1.5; 1.47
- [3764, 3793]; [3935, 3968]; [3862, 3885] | -0.10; 1.5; 1.37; 1.43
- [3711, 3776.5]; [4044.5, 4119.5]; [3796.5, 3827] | 0.06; 1.48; 1.51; 1.49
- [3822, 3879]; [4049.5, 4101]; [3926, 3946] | 0.33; 1.47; 1.5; 1.48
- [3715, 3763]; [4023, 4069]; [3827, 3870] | 0.02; 1.51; 1.45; 1.49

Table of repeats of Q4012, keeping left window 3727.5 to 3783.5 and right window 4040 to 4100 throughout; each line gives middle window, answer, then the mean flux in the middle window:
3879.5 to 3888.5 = 0.3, 1.43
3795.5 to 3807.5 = 1.6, 1.28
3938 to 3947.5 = 1.3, 1.28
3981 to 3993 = 0.0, 1.48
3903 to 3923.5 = 1.7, 1.36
